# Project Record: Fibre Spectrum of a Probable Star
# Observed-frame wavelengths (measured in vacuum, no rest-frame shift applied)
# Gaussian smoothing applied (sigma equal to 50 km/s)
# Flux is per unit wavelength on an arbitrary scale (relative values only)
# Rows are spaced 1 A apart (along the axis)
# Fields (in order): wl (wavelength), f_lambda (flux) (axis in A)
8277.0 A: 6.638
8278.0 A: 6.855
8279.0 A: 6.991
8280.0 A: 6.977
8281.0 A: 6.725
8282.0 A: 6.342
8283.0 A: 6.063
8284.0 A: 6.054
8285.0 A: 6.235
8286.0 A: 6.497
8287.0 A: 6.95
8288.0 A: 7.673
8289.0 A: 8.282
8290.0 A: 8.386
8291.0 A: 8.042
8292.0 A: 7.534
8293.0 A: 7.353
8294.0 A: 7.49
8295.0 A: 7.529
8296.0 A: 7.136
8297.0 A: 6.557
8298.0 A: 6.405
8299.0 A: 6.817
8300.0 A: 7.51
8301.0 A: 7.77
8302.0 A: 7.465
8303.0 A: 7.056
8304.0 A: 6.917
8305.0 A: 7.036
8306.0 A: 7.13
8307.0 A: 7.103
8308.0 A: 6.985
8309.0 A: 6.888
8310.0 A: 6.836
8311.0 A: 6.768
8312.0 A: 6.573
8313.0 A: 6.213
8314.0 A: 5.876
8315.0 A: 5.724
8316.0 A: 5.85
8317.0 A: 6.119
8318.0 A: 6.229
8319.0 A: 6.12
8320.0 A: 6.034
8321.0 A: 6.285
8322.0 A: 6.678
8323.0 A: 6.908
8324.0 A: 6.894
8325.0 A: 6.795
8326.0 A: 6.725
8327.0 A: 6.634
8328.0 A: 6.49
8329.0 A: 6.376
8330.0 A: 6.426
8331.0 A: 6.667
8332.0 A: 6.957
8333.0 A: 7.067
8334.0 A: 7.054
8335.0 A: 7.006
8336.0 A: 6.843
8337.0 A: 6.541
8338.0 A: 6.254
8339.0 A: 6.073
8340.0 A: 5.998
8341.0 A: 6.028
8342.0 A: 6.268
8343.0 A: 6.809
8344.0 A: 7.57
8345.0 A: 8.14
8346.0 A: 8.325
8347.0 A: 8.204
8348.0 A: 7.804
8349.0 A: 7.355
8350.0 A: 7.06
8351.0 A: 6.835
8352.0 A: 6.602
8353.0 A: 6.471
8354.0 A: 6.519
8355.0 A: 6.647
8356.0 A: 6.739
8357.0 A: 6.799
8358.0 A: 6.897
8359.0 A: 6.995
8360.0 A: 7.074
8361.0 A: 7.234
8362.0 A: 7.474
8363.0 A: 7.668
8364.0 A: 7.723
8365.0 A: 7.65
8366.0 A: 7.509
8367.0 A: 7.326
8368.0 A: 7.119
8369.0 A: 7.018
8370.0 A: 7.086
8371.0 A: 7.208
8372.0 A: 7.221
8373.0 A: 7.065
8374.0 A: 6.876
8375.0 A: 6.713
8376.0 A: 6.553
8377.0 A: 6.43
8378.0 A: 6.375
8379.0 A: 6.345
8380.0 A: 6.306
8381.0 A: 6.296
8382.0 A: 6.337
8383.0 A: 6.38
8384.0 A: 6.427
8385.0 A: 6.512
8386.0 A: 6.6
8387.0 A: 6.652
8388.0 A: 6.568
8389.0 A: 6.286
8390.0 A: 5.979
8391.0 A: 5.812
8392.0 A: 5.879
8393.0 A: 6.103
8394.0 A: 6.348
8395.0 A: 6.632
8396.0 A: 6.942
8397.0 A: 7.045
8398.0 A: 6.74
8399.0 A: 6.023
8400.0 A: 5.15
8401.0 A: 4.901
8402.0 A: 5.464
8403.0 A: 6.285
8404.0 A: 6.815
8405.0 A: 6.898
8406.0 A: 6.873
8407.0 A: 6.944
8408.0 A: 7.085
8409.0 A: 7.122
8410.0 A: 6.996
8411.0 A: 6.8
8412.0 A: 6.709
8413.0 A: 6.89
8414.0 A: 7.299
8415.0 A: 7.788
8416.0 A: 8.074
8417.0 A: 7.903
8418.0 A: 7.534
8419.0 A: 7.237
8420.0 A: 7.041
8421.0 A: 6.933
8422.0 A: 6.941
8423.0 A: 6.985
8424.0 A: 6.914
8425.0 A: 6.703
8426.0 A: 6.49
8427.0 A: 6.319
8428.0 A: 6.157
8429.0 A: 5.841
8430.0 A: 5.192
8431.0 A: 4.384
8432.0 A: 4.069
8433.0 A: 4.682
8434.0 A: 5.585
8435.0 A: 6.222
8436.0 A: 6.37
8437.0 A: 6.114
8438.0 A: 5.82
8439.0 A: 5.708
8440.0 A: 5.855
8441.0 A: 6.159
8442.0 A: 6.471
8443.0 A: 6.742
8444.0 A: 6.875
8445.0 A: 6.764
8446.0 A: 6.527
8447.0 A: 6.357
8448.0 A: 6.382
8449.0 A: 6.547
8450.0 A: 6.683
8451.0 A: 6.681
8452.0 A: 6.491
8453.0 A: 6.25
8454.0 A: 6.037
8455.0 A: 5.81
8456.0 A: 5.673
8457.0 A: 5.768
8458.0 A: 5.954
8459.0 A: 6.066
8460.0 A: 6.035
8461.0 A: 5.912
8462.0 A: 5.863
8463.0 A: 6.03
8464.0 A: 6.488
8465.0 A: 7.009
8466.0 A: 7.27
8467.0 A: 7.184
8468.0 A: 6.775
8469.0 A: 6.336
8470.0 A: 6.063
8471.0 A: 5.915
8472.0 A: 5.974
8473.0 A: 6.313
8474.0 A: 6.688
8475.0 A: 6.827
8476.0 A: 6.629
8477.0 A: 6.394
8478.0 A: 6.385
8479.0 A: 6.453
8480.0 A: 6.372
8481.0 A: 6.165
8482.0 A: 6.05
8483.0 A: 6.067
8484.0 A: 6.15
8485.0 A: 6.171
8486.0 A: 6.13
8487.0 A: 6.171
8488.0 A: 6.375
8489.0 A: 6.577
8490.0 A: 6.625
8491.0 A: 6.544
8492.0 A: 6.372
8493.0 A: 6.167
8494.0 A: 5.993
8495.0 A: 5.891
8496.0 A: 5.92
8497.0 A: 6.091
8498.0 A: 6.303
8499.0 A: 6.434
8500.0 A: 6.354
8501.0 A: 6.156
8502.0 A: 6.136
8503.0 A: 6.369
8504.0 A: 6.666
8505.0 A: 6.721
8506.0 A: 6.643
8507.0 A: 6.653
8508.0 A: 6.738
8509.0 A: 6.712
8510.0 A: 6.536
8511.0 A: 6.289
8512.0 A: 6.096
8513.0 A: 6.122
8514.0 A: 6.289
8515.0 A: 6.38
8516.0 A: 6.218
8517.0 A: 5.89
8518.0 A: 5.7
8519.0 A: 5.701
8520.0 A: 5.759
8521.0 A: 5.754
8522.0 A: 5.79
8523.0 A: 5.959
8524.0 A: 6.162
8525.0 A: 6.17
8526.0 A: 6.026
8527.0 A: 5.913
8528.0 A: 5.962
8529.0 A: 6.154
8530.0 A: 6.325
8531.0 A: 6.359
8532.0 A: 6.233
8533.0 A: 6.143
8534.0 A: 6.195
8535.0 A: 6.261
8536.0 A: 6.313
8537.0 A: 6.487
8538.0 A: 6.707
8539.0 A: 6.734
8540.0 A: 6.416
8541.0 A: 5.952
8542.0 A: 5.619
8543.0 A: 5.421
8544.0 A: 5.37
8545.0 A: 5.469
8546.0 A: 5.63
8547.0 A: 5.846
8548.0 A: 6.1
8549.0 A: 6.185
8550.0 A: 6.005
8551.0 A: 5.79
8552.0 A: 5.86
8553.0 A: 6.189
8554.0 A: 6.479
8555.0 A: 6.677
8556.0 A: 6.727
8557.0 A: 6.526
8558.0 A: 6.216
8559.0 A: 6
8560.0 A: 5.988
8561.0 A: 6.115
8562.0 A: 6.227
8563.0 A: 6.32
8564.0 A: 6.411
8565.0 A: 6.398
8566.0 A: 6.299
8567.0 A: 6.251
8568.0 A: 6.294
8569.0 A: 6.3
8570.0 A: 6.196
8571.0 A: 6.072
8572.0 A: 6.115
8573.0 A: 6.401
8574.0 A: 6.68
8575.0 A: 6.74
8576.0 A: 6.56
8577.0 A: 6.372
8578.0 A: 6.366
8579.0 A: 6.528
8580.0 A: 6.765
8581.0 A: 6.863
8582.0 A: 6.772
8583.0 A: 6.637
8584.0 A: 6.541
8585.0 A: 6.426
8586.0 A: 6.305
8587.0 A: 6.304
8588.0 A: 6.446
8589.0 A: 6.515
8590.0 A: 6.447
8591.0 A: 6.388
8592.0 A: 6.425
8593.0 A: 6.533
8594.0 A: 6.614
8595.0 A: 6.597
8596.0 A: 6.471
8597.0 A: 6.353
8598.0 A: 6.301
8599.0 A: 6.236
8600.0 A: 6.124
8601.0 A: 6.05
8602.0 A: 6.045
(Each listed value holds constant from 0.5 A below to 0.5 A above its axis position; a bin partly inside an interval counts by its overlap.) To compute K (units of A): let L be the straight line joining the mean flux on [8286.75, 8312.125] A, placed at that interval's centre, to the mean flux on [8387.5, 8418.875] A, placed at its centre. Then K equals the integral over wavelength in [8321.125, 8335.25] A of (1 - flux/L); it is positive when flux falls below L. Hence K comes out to 0.7 A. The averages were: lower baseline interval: 7.25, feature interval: 6.75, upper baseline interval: 6.65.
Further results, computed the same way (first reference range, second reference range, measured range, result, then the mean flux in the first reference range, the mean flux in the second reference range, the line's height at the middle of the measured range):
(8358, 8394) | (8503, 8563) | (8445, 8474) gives 0.58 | 6.76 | 6.17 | 6.44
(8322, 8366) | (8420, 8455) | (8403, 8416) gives -1.25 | 6.95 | 6.19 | 6.42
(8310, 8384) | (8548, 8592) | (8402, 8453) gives 0.92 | 6.78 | 6.36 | 6.63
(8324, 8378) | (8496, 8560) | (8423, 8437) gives 1.67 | 6.95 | 6.17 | 6.61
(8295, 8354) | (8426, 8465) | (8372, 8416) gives -1.30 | 6.78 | 6.04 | 6.36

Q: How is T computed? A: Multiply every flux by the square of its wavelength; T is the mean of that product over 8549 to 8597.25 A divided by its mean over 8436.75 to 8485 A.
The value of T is 1.0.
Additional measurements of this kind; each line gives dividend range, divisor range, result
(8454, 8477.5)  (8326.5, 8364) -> 0.94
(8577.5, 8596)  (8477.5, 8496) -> 1.07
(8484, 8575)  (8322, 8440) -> 0.96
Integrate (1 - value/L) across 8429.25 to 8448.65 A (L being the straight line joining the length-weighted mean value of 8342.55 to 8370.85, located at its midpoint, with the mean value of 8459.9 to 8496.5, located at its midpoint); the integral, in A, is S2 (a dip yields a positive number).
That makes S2 2.1 A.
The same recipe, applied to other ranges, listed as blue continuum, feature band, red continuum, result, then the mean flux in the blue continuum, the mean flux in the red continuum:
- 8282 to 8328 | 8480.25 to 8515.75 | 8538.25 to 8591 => 0.55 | 6.84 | 6.27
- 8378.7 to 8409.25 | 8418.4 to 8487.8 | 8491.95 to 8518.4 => 0.79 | 6.37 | 6.29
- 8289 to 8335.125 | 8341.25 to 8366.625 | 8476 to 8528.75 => -1.86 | 6.85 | 6.23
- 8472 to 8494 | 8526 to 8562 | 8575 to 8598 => 1.78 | 6.35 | 6.51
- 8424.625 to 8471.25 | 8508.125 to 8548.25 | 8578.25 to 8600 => 1.60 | 6.14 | 6.49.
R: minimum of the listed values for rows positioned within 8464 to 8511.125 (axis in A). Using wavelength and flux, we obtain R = 5.891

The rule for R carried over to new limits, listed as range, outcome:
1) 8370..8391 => 5.812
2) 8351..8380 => 6.306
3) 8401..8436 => 4.069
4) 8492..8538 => 5.7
